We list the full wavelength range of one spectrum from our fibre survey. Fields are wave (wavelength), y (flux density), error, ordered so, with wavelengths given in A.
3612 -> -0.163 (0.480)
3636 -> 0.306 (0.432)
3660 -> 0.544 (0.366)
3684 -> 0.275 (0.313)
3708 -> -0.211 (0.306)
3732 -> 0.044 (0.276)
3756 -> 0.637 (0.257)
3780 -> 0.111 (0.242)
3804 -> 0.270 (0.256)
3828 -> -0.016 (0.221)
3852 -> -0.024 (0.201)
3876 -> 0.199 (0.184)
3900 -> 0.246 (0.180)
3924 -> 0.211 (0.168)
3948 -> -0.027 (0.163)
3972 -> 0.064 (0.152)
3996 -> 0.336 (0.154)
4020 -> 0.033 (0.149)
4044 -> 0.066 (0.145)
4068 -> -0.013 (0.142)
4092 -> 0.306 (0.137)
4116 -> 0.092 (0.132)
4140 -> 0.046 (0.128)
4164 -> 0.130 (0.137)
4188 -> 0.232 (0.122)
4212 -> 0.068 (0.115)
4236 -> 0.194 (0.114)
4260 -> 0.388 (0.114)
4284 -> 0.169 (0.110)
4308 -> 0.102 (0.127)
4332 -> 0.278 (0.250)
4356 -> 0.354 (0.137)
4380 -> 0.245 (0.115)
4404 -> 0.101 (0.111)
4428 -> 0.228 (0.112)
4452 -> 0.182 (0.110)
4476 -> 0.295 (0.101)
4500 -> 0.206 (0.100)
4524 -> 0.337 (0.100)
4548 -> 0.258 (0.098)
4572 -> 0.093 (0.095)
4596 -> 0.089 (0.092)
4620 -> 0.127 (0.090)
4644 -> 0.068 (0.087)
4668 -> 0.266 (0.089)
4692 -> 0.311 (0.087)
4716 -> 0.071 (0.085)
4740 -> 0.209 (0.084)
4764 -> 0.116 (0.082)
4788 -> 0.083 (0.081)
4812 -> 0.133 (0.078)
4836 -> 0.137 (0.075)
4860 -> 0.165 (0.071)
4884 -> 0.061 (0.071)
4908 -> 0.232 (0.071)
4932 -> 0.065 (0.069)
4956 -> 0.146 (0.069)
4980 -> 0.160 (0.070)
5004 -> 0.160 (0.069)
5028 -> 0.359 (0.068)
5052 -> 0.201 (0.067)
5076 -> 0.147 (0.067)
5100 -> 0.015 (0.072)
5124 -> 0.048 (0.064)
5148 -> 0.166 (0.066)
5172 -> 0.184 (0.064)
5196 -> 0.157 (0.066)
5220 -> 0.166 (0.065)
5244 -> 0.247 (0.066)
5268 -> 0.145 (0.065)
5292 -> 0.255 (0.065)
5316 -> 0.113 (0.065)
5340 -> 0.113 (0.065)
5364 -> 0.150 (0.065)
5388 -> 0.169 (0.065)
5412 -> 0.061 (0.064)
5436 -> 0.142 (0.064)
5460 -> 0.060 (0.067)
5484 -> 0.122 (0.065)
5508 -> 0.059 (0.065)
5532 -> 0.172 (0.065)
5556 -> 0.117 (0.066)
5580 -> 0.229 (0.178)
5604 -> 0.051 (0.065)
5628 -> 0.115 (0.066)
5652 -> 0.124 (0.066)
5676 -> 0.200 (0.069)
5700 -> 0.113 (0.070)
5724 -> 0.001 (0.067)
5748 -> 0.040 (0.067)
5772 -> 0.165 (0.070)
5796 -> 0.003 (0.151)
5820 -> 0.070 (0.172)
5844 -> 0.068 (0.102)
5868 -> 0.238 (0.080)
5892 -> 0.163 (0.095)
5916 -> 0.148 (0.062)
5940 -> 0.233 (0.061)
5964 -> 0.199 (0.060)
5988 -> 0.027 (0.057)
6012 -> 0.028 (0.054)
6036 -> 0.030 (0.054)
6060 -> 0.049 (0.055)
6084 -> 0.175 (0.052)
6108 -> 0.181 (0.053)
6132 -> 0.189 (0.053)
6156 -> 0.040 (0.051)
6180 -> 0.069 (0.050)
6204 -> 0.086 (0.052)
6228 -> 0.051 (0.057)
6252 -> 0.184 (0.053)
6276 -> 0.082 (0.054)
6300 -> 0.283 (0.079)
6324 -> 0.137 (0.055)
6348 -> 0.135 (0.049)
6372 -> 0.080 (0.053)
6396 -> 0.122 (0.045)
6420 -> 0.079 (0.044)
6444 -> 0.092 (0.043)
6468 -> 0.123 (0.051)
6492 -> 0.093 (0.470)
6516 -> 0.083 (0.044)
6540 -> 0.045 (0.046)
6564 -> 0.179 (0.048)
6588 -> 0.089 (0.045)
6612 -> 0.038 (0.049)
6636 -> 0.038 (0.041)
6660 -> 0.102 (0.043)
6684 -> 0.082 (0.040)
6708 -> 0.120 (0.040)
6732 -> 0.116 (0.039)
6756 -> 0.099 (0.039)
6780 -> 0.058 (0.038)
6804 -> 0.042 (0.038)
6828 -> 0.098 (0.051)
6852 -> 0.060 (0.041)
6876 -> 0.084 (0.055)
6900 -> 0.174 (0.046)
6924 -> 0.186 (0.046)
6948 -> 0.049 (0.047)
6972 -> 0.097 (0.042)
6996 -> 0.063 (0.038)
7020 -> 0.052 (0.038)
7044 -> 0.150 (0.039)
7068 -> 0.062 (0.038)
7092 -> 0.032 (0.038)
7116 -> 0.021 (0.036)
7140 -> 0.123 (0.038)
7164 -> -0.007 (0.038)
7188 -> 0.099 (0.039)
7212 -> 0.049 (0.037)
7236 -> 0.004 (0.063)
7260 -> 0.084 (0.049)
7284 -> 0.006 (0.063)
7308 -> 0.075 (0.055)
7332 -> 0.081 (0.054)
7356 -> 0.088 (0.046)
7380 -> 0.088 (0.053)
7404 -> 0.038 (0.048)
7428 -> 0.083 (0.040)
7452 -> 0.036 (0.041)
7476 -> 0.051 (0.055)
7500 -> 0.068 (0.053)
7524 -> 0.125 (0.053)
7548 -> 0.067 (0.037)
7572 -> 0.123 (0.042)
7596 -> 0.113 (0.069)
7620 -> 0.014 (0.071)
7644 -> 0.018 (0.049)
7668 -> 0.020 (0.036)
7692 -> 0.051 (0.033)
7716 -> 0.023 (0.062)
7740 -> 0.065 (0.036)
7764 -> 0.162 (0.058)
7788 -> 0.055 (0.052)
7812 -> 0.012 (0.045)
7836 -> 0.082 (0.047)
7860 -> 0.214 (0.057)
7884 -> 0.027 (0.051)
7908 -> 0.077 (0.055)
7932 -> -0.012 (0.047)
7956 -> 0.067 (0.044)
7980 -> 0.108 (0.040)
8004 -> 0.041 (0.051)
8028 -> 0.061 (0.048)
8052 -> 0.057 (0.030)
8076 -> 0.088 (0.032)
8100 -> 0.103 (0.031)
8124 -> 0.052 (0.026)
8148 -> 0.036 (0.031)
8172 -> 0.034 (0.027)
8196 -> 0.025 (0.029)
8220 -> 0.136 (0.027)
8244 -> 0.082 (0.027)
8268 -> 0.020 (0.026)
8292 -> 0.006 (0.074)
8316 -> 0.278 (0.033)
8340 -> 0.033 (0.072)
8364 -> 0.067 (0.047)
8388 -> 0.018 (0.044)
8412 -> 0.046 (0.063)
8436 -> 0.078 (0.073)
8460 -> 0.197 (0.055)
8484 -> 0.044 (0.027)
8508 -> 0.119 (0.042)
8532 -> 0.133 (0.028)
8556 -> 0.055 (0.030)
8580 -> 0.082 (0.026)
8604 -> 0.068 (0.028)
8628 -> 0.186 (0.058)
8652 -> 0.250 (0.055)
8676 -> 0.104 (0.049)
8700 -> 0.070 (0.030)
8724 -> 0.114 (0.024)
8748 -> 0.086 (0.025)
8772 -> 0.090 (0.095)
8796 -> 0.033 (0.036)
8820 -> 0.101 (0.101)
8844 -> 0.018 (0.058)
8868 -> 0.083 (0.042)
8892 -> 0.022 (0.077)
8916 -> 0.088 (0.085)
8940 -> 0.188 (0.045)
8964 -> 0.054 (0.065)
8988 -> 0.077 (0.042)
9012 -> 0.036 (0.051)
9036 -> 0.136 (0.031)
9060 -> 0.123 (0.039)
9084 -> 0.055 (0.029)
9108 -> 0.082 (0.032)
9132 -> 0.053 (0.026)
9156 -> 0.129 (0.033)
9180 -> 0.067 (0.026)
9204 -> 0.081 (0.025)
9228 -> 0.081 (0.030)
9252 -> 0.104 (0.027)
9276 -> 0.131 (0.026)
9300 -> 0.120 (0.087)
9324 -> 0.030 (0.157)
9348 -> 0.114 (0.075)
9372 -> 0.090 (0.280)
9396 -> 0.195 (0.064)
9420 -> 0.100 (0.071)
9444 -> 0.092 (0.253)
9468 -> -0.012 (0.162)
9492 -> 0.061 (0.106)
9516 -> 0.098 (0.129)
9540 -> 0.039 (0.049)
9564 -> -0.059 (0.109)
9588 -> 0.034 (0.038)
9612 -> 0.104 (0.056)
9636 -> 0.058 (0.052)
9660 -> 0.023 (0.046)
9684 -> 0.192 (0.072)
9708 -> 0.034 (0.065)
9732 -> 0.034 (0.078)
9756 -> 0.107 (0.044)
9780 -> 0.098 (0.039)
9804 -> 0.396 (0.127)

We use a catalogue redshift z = 1.232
